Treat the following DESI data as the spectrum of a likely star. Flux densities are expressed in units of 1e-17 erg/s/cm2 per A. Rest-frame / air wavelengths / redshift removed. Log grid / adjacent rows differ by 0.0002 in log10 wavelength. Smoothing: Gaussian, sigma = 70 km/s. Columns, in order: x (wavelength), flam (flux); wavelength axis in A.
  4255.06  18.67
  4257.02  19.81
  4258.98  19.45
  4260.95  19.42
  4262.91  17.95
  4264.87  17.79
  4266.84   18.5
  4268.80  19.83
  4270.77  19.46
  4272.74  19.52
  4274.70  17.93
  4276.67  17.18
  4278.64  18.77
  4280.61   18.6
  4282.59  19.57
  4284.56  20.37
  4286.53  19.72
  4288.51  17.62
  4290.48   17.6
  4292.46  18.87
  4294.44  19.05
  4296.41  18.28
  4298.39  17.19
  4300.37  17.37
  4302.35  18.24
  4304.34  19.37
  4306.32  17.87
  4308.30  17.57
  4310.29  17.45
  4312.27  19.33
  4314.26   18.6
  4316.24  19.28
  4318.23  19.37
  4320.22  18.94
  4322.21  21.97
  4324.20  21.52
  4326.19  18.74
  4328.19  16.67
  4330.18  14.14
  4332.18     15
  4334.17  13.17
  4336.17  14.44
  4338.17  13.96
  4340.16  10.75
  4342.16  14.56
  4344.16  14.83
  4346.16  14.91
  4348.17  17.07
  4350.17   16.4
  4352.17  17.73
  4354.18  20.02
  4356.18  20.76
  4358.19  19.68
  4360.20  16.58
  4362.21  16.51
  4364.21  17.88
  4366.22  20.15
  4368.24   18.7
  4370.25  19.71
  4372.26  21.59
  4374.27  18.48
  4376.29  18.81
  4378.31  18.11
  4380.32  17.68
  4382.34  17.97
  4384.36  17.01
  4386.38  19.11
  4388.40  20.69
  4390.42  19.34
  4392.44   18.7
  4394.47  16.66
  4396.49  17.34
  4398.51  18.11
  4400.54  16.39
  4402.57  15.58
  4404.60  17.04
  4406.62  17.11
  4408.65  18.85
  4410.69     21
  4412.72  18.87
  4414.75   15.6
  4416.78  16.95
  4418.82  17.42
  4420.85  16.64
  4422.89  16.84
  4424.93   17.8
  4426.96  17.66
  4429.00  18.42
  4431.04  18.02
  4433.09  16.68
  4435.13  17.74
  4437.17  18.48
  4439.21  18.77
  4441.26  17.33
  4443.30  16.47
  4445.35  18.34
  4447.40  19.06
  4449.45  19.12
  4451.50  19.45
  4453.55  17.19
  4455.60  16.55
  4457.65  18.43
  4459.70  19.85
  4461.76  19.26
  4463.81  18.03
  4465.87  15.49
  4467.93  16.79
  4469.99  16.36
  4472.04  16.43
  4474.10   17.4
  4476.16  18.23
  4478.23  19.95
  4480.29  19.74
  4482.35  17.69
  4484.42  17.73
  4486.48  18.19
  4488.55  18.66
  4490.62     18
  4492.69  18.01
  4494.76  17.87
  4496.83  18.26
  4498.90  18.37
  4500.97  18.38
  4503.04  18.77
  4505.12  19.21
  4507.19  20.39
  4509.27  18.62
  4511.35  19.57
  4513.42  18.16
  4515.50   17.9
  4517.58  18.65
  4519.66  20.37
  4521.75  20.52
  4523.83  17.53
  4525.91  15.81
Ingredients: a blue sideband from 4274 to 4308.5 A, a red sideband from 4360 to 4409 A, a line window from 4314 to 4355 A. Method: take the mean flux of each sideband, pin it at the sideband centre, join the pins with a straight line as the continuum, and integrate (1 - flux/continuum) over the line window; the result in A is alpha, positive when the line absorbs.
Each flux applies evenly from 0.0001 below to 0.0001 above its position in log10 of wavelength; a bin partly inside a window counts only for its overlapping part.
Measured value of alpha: 3.6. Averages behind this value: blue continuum 18.4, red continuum 18.2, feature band 16.7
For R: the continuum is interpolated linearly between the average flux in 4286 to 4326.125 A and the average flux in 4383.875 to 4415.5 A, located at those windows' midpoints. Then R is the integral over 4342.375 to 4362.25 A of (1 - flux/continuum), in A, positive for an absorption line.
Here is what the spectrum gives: 1.08 A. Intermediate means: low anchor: 18.8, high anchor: 18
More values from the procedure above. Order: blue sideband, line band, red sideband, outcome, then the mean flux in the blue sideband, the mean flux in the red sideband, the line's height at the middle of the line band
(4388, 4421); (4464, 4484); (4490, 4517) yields 0.8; 17.8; 18.6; 18.3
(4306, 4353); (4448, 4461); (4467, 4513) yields -0.4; 16.8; 18.3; 18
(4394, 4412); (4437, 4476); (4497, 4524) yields 1.0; 17.6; 19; 18.3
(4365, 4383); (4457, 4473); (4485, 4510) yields 1.0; 19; 18.5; 18.7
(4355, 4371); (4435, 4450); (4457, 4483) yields 0.0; 18.7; 18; 18.2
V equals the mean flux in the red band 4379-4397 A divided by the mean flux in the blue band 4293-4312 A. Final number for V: 1.01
